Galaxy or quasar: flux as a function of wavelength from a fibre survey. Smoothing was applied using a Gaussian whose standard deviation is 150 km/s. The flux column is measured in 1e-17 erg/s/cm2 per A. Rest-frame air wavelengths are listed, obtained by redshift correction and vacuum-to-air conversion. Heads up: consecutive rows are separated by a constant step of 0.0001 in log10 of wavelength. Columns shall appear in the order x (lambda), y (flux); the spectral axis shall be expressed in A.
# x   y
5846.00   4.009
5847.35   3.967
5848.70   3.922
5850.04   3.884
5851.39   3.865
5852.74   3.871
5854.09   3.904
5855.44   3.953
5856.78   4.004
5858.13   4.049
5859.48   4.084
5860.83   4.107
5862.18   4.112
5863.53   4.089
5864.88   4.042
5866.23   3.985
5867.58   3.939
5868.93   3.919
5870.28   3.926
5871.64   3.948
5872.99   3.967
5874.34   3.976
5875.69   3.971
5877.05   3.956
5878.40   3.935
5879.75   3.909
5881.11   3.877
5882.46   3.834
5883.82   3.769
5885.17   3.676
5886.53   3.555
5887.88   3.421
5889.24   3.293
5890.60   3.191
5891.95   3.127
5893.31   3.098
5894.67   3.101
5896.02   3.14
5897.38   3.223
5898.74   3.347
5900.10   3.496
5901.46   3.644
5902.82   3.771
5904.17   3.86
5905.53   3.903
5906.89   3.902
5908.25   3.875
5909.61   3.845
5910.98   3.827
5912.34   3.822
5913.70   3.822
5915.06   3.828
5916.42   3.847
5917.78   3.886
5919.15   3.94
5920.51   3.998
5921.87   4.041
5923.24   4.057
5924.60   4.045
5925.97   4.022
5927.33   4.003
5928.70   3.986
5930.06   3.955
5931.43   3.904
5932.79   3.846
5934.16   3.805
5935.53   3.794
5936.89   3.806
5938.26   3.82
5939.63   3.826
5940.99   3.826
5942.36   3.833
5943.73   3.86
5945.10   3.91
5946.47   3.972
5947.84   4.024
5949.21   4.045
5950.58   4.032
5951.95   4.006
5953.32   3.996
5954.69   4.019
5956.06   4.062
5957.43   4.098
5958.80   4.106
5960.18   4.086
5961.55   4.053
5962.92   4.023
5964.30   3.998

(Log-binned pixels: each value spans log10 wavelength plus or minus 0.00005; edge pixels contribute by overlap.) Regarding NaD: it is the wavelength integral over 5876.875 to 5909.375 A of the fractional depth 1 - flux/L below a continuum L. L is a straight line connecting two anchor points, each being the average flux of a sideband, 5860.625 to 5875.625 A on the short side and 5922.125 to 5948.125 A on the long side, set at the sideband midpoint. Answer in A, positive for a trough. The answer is 3.2 A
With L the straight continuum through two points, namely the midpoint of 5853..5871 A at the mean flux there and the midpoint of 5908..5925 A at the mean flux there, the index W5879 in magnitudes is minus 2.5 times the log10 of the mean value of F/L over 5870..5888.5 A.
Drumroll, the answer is 0.04 mag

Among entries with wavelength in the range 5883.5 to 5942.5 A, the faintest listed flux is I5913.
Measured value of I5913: 3.098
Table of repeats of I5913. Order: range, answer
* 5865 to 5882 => 3.877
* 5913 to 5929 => 3.822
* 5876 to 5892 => 3.127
